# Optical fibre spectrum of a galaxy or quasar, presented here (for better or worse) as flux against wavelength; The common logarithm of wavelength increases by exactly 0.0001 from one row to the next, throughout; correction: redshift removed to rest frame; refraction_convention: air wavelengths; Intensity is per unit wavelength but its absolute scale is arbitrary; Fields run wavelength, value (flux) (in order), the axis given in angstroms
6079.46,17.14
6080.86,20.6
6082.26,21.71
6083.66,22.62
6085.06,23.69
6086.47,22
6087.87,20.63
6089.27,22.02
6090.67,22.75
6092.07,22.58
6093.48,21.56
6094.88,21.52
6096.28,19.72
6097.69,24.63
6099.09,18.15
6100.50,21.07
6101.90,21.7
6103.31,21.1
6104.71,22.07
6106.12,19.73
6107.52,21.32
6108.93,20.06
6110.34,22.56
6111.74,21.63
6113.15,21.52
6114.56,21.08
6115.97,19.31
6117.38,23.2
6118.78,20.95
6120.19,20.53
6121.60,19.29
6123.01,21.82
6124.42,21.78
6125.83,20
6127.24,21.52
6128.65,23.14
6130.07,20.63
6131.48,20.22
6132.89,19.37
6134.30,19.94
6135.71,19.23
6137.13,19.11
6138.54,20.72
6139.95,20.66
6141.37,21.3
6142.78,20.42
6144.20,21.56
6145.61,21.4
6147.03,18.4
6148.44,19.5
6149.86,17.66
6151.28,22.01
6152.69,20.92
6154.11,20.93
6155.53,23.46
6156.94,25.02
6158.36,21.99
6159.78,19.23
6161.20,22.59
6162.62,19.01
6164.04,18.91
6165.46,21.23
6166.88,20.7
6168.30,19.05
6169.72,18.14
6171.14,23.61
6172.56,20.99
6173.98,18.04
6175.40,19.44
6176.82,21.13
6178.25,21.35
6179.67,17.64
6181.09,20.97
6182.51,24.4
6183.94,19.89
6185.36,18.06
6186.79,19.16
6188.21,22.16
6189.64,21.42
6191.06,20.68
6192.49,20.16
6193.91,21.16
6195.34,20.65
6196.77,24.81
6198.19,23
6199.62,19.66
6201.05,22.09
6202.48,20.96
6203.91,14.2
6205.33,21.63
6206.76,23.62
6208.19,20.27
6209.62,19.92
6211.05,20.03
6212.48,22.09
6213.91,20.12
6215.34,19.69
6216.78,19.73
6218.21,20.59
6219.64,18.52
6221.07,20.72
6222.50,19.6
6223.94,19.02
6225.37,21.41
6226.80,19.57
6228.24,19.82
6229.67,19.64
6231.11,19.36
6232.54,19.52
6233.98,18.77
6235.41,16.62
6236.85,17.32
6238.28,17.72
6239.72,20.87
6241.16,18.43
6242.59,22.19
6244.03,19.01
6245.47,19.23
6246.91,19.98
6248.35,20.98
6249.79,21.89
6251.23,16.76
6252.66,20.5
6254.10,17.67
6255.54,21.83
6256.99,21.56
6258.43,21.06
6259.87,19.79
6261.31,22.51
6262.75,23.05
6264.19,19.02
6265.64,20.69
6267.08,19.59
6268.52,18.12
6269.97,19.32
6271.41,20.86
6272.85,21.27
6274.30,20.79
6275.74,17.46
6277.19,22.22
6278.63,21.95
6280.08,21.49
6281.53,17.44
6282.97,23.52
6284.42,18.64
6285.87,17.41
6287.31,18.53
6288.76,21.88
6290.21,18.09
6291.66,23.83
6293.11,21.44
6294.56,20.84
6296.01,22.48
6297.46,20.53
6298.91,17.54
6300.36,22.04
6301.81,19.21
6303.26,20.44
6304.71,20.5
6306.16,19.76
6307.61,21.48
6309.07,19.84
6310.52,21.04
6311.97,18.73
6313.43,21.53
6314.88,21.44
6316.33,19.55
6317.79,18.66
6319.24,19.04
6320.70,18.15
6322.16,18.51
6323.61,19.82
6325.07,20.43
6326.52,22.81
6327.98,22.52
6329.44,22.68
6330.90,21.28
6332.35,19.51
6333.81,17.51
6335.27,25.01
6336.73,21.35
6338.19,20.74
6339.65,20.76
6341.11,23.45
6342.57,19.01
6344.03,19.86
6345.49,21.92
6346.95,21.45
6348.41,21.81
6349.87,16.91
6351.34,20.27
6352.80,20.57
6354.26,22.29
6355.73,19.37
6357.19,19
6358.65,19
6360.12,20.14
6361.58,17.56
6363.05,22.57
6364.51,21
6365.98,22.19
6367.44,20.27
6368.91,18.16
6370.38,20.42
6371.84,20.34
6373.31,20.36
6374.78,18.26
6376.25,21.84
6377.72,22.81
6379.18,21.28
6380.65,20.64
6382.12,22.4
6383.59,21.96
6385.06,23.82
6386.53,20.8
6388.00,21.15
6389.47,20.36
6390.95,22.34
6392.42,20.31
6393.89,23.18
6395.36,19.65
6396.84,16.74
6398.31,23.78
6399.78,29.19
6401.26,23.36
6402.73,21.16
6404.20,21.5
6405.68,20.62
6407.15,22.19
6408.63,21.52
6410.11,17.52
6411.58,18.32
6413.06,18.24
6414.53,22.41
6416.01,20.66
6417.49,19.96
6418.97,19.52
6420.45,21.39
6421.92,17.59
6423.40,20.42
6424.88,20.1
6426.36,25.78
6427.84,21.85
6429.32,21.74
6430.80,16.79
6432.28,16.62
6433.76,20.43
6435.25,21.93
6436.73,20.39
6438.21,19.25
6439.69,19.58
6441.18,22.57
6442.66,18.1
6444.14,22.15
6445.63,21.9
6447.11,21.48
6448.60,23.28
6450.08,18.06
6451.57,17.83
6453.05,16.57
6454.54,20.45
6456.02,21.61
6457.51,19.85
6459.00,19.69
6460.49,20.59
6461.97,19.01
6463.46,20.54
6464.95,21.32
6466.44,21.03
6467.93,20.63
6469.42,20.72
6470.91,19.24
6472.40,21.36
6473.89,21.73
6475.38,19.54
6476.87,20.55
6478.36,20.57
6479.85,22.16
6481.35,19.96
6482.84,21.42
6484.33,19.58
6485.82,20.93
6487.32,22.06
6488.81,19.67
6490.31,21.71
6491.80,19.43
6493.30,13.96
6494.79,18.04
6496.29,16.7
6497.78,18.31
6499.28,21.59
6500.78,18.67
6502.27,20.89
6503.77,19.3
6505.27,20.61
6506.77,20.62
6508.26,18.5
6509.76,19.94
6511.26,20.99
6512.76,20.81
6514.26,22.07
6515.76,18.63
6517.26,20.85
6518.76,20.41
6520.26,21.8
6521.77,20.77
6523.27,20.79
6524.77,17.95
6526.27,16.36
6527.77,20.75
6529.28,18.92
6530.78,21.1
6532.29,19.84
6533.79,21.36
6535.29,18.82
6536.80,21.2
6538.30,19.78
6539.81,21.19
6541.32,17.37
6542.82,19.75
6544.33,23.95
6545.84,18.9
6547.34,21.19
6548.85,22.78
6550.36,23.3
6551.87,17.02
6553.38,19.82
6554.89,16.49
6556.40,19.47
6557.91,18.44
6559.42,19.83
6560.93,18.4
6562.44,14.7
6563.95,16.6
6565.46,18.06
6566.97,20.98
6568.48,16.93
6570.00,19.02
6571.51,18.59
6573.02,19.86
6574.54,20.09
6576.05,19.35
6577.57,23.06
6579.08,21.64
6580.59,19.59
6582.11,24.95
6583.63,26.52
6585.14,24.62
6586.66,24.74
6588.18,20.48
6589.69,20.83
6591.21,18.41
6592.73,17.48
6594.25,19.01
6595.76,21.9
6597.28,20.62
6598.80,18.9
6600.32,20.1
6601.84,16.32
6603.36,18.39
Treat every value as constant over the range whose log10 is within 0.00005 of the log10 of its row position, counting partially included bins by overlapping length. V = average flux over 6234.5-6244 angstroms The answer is 18.9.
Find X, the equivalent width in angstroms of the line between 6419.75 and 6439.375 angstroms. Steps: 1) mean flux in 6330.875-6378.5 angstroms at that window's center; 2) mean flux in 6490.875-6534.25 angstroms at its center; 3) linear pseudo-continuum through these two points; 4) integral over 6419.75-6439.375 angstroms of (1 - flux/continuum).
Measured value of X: -0.20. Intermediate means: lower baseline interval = 20.5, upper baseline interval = 19.7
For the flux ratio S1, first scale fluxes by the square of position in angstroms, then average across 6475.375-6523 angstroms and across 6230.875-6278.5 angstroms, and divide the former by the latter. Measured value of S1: 1.1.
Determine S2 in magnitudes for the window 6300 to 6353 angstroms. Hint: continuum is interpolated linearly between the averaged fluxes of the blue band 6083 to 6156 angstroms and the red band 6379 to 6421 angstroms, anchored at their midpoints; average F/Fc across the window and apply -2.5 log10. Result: 0.03 mag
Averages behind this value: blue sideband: 21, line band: 20.5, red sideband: 21.2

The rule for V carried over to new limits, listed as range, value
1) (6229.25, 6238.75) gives 18.4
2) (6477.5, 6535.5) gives 19.9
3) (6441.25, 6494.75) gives 20.2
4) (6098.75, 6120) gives 21.1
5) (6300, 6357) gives 20.5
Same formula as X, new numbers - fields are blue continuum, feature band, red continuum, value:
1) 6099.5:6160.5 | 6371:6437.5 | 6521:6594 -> -2.0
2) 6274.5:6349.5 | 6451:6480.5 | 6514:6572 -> -0.5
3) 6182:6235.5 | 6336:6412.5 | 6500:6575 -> -3.4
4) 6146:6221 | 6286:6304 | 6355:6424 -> 0.2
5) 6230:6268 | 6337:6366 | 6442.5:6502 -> -0.8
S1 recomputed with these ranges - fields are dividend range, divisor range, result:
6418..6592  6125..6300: 1.09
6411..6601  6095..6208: 1.08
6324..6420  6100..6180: 1.09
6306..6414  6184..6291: 1.07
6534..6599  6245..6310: 1.08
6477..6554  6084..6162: 1.08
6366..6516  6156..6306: 1.08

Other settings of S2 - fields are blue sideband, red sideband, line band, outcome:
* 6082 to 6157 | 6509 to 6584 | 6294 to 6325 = 0.029 mag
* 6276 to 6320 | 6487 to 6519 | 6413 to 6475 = -0.027 mag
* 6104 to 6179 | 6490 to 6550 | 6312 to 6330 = 0.001 mag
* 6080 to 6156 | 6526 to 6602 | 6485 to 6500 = 0.053 mag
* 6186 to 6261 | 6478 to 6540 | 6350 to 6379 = -0.012 mag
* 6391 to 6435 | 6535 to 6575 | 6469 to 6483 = -0.028 mag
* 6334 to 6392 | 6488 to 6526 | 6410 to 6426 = 0.027 mag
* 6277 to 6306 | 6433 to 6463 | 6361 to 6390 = -0.031 mag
